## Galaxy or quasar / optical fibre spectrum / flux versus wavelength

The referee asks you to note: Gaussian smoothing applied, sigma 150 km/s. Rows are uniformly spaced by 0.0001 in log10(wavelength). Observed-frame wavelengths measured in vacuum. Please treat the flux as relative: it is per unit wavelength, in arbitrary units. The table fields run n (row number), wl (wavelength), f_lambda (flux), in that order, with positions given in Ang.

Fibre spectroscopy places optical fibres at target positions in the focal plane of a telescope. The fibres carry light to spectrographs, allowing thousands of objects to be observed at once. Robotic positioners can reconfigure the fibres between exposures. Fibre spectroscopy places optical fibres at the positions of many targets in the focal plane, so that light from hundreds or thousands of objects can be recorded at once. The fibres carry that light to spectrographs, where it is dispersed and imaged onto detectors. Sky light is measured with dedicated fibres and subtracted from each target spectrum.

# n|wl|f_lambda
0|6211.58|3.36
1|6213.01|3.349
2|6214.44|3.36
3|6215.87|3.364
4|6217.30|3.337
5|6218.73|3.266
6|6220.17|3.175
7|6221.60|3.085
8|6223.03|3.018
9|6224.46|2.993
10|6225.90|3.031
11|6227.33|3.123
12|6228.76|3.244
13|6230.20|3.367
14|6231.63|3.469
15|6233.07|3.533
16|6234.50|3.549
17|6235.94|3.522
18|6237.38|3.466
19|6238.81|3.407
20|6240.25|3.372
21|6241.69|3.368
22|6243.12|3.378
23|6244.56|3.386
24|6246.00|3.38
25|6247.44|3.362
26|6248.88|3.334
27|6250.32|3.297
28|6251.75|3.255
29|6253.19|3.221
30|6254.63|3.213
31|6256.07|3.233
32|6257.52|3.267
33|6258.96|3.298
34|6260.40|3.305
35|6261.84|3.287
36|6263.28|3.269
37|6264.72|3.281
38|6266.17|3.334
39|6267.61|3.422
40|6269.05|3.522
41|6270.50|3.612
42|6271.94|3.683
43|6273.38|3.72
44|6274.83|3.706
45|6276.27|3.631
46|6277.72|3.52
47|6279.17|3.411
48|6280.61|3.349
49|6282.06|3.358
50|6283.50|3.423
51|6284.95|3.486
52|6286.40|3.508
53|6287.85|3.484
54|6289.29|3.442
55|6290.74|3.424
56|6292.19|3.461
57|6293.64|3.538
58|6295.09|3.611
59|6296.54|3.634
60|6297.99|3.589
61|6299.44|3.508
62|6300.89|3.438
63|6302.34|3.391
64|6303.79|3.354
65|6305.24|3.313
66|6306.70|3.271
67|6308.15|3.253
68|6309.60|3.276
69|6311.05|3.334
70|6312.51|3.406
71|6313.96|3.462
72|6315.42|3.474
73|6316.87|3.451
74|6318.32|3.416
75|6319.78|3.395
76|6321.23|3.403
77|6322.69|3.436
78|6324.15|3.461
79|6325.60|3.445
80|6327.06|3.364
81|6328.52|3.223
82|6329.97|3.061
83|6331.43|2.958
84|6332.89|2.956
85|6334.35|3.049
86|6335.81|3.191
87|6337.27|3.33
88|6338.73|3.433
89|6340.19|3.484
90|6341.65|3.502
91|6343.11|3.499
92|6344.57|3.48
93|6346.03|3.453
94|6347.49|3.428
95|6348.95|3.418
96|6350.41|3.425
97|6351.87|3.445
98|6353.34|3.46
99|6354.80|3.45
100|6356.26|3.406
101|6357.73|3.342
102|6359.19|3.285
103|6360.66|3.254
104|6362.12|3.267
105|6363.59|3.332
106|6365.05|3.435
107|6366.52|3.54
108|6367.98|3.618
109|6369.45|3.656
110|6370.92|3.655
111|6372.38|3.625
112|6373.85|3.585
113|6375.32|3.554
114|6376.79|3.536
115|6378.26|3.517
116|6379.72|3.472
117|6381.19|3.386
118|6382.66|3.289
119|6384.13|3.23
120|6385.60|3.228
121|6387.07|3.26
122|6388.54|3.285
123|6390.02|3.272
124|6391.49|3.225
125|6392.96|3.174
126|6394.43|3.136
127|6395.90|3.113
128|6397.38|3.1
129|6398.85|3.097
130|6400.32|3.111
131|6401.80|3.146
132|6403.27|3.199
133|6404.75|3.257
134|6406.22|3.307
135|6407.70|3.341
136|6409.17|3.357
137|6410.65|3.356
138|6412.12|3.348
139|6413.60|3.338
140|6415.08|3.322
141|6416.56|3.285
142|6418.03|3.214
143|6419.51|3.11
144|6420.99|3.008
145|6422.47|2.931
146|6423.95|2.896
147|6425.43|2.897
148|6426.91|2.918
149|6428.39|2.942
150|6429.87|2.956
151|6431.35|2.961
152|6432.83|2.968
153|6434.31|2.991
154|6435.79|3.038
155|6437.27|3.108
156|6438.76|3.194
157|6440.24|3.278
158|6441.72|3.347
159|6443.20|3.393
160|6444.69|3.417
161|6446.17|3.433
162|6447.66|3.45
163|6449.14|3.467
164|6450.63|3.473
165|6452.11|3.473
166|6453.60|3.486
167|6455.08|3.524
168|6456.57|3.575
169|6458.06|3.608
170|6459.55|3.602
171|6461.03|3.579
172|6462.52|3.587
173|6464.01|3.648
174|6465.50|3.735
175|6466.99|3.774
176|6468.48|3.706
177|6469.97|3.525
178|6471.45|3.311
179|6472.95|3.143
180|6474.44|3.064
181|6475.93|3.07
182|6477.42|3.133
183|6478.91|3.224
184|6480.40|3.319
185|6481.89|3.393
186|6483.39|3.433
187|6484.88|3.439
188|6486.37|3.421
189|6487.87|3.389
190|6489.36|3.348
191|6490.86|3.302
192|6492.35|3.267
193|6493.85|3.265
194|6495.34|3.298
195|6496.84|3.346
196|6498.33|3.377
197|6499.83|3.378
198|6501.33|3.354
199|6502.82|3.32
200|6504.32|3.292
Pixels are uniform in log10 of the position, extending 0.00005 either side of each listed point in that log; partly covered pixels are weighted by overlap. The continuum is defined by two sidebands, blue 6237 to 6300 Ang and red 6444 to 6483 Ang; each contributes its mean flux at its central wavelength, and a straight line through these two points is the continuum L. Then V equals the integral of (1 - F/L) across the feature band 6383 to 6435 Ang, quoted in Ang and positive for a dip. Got 4.4 Ang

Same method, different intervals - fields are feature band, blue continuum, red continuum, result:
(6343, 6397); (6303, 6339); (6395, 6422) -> -2.3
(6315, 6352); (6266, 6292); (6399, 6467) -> 0.8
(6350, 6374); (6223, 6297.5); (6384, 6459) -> -1.2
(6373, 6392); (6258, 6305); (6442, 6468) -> 0.7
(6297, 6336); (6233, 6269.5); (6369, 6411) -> 0.1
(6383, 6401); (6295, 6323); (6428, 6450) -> 0.5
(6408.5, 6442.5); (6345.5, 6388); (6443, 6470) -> 3.8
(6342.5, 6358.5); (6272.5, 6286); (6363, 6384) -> 0.3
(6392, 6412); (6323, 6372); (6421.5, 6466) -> 0.7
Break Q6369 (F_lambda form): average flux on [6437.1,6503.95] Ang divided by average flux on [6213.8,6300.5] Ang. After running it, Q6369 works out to 1.0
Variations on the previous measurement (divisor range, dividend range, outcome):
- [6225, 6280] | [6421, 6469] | 0.98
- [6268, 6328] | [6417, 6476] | 0.95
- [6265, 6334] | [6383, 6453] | 0.94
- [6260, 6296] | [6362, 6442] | 0.93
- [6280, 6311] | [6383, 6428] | 0.93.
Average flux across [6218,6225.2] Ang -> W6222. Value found 3.11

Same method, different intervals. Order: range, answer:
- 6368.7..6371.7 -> 3.66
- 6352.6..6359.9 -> 3.39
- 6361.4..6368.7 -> 3.44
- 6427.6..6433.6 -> 2.96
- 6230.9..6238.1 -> 3.51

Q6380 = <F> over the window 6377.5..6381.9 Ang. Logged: 3.46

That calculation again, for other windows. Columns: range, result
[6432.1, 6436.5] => 3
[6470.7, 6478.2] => 3.15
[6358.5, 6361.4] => 3.27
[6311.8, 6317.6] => 3.45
